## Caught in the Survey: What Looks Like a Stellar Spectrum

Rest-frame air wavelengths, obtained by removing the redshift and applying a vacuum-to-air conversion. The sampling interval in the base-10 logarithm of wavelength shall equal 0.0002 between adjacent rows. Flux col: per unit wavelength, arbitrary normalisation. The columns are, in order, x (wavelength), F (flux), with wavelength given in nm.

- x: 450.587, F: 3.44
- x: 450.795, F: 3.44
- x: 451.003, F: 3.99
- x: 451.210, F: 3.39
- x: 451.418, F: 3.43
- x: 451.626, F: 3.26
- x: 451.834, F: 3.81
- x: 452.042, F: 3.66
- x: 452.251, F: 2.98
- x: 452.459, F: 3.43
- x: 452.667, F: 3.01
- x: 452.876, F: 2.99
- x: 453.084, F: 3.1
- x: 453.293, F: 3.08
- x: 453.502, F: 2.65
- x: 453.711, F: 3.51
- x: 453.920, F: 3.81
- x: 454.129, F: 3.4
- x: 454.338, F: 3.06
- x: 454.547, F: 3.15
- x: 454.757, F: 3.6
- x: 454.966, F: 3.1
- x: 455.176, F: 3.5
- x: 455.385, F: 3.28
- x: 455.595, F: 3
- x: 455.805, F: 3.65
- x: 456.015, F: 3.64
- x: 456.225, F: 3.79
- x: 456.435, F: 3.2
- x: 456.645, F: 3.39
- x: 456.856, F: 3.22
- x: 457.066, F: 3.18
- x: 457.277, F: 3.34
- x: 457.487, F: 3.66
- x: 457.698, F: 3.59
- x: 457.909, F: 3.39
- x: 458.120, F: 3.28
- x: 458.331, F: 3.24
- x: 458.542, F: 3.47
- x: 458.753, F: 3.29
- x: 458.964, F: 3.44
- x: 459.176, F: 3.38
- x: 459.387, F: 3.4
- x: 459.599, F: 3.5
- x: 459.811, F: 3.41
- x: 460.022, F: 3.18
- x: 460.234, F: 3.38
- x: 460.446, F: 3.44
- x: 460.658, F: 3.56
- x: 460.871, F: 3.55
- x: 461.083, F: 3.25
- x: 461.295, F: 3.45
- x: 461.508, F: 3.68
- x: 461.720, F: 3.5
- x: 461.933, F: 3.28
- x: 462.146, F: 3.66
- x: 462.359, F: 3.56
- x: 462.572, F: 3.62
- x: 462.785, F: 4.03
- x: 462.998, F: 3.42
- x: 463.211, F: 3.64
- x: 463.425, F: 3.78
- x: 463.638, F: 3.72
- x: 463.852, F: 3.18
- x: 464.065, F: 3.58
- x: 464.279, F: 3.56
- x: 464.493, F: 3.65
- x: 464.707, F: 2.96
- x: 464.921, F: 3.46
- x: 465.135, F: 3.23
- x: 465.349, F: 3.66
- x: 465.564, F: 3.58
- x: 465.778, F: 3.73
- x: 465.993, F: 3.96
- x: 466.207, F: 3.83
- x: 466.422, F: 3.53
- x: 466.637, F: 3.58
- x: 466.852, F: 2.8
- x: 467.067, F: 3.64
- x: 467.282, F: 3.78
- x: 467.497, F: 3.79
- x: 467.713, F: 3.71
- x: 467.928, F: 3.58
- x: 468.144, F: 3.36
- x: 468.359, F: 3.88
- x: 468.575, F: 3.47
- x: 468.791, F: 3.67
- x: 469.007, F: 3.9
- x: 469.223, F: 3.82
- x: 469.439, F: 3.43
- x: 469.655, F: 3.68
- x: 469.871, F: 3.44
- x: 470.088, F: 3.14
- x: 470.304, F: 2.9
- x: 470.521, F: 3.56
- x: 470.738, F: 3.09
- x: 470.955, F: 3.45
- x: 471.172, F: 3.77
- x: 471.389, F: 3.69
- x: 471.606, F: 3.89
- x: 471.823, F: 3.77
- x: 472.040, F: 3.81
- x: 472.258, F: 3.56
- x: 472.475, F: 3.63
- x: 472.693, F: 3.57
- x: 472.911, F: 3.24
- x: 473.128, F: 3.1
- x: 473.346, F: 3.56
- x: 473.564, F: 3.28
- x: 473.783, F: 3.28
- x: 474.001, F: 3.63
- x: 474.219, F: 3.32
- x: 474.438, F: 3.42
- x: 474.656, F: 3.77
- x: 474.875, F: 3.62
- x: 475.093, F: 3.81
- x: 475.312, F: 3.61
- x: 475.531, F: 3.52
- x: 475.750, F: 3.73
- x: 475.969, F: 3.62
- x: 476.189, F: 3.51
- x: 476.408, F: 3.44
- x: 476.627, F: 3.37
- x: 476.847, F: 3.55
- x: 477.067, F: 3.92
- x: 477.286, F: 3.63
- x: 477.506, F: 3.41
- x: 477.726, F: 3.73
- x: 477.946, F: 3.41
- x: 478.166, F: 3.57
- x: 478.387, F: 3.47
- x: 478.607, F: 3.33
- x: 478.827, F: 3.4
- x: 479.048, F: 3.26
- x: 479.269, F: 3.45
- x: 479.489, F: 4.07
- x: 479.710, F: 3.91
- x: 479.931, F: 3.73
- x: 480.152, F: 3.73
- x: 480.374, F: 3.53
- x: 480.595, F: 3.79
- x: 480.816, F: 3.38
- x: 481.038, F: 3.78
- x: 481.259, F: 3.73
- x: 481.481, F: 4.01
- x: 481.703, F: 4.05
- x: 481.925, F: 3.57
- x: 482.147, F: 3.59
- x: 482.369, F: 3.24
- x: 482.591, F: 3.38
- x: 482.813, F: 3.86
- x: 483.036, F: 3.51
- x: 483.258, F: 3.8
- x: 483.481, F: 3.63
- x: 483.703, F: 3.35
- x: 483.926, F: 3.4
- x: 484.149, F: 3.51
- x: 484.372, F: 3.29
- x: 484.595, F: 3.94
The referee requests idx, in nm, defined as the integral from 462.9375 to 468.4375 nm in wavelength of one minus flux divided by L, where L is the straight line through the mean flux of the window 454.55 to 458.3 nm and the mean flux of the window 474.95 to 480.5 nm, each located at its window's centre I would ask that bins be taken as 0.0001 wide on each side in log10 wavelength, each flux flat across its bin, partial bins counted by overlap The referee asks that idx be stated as -0.13 nm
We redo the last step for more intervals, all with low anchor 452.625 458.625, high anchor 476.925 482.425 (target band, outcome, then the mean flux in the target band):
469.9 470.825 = 0.08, 3.2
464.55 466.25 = -0.05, 3.54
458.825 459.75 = -0.01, 3.42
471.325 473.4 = -0.03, 3.58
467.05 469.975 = -0.14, 3.65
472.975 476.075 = 0.04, 3.52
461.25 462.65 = -0.06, 3.54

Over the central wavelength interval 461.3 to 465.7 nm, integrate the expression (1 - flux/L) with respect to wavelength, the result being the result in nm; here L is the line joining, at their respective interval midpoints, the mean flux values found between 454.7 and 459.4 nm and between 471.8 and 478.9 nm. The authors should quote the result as -0.12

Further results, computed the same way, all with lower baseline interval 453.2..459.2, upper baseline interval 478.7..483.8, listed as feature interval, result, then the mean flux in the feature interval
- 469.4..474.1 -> 0.075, 3.48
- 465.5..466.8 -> -0.074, 3.67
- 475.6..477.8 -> 0.001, 3.59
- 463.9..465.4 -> 0.012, 3.43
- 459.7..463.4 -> -0.104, 3.51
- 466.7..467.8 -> -0.019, 3.54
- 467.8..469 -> -0.043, 3.62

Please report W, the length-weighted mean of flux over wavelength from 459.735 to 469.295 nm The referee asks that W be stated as 3.56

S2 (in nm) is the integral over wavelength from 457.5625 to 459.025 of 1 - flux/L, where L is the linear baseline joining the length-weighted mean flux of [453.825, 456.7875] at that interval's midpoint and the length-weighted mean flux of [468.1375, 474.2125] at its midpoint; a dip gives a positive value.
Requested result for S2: 0.01 nm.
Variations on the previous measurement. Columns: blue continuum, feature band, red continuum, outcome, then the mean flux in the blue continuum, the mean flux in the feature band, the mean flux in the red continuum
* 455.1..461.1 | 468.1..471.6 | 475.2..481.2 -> -0.02 nm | 3.4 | 3.53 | 3.59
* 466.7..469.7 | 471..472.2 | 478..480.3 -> -0.05 nm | 3.61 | 3.76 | 3.59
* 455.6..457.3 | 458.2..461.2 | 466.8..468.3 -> 0.05 nm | 3.4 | 3.39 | 3.56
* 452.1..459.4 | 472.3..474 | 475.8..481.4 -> 0.06 nm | 3.32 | 3.4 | 3.59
